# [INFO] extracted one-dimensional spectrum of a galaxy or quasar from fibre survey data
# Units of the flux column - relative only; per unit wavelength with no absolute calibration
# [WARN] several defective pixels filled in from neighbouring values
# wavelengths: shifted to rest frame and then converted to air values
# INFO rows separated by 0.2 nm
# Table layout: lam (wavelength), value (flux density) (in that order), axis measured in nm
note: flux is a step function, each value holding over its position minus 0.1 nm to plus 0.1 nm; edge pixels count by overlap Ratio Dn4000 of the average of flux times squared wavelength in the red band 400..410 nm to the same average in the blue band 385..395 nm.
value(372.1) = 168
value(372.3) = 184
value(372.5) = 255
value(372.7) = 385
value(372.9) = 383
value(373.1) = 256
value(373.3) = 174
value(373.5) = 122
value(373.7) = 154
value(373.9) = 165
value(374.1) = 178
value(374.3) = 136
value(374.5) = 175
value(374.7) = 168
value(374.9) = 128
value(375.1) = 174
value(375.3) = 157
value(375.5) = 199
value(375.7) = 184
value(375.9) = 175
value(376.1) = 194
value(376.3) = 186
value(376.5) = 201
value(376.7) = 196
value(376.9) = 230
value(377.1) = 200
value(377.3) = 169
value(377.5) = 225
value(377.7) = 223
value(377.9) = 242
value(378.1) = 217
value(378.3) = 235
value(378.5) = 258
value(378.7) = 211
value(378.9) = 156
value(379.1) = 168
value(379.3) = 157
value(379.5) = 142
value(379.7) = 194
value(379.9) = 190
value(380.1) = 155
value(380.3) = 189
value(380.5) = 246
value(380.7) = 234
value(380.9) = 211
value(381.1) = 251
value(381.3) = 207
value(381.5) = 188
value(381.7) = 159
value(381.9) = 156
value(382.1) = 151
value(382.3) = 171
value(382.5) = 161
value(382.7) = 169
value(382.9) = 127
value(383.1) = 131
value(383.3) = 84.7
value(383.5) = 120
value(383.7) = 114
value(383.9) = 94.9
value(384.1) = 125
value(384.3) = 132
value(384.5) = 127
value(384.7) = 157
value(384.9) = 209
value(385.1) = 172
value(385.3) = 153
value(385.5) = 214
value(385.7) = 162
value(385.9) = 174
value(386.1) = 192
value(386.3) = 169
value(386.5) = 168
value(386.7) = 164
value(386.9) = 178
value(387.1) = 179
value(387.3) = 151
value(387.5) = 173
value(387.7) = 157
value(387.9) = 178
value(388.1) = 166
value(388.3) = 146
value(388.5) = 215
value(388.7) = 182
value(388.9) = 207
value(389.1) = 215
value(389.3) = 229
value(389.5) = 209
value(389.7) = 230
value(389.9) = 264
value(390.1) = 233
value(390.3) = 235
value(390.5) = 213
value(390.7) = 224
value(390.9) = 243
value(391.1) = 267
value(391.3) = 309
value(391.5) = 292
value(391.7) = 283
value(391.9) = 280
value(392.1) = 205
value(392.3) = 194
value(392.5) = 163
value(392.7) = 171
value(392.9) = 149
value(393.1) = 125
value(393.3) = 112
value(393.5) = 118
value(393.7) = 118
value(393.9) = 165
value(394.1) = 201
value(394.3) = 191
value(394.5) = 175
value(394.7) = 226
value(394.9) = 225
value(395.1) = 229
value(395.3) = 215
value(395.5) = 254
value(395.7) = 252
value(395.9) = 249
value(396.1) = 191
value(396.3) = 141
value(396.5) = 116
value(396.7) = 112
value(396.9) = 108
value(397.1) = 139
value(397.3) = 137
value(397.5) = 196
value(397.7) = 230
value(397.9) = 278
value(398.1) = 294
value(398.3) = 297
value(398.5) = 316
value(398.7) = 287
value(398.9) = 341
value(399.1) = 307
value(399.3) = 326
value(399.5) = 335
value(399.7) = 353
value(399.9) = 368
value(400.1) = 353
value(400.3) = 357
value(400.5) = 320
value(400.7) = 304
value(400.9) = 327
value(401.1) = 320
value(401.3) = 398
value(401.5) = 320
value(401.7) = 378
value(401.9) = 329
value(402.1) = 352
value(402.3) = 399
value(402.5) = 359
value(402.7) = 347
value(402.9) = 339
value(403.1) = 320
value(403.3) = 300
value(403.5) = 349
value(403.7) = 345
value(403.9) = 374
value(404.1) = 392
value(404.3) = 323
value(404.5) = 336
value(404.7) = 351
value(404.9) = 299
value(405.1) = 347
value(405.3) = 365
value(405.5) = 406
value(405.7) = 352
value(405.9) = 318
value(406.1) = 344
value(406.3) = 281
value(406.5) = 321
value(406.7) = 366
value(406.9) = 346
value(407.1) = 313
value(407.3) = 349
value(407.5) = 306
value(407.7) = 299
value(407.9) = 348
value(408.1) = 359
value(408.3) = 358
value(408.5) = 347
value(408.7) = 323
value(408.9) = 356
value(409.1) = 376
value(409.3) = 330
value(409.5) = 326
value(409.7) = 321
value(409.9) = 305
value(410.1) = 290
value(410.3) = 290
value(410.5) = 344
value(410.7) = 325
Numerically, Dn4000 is 1.88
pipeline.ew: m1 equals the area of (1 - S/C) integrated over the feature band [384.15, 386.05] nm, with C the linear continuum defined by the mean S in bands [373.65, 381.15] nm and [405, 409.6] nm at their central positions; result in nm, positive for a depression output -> 0.53 nm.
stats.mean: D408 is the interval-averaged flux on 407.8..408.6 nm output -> 353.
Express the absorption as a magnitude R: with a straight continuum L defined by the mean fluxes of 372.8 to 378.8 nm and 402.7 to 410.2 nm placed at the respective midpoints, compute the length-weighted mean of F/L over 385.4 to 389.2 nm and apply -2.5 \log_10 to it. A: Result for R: 0.37 mag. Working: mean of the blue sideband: 197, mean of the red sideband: 337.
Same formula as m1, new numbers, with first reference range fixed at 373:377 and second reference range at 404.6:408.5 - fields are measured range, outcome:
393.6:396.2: 0.67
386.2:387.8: 0.48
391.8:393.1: 0.38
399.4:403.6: -0.42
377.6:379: -0.19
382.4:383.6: 0.47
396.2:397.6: 0.74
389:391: 0.19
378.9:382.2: 0.31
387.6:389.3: 0.42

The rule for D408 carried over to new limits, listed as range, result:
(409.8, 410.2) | 297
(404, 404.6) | 350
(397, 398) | 196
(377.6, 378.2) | 227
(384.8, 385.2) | 190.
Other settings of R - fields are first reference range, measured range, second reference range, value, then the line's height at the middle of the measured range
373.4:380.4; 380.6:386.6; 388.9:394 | 0.201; 196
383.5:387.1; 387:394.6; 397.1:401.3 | 0.069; 215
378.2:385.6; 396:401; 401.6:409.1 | 0.135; 293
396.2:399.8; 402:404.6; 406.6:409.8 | -0.197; 291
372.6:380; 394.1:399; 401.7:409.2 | 0.354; 299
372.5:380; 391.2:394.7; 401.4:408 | 0.413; 282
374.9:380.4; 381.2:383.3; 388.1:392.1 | 0.292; 207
